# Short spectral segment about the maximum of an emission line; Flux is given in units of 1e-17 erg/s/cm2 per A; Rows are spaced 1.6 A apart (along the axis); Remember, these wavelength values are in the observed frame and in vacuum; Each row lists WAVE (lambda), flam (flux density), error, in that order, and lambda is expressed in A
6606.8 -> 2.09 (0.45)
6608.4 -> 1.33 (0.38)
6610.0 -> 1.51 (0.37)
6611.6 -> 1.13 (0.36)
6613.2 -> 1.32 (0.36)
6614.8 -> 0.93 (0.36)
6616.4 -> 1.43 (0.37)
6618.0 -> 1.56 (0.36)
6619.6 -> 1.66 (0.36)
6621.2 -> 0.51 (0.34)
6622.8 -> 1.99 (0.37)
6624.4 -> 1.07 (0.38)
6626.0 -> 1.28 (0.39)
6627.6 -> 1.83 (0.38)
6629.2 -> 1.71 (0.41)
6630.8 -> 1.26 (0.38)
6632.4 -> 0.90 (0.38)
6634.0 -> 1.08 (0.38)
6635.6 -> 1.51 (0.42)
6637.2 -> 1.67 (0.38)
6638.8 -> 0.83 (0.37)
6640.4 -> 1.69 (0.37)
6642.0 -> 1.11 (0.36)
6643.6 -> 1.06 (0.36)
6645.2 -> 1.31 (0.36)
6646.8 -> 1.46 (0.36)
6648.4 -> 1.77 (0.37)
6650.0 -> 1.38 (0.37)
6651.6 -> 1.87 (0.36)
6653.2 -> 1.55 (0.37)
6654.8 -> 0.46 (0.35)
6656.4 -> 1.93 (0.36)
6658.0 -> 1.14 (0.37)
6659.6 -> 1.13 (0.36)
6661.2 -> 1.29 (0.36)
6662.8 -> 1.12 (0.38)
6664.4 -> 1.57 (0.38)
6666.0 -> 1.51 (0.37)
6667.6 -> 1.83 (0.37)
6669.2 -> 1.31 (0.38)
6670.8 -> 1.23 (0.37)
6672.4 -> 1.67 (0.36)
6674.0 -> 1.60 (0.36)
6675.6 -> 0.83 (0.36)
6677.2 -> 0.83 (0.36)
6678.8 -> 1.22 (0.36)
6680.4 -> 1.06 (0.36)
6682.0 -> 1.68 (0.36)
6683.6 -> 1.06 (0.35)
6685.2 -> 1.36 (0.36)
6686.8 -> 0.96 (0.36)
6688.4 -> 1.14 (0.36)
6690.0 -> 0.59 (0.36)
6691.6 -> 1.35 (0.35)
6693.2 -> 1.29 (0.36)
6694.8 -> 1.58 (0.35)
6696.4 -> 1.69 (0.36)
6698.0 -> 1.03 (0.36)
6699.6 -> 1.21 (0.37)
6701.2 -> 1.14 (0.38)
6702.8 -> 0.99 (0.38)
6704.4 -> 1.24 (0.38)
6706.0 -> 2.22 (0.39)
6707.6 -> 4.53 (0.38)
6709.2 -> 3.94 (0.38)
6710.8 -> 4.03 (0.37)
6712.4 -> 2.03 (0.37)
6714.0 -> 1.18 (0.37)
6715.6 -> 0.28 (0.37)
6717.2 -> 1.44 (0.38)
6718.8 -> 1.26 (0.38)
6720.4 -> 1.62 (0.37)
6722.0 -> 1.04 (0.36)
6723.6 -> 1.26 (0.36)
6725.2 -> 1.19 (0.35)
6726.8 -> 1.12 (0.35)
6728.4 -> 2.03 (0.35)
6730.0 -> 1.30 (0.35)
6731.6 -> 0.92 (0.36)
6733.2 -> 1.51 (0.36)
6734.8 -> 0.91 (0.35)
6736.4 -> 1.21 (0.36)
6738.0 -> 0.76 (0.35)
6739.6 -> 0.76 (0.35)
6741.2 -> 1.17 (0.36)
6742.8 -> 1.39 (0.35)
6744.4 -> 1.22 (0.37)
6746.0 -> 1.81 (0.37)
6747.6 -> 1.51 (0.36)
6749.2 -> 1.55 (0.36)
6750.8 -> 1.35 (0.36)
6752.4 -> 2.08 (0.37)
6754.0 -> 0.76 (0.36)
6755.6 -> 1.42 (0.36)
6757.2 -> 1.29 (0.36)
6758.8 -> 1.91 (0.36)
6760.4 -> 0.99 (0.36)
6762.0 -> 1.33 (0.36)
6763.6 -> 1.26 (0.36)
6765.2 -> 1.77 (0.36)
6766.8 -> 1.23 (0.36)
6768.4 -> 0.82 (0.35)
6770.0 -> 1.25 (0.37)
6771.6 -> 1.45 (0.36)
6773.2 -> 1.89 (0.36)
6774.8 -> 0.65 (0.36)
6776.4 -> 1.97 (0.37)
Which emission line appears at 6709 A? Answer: H-beta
